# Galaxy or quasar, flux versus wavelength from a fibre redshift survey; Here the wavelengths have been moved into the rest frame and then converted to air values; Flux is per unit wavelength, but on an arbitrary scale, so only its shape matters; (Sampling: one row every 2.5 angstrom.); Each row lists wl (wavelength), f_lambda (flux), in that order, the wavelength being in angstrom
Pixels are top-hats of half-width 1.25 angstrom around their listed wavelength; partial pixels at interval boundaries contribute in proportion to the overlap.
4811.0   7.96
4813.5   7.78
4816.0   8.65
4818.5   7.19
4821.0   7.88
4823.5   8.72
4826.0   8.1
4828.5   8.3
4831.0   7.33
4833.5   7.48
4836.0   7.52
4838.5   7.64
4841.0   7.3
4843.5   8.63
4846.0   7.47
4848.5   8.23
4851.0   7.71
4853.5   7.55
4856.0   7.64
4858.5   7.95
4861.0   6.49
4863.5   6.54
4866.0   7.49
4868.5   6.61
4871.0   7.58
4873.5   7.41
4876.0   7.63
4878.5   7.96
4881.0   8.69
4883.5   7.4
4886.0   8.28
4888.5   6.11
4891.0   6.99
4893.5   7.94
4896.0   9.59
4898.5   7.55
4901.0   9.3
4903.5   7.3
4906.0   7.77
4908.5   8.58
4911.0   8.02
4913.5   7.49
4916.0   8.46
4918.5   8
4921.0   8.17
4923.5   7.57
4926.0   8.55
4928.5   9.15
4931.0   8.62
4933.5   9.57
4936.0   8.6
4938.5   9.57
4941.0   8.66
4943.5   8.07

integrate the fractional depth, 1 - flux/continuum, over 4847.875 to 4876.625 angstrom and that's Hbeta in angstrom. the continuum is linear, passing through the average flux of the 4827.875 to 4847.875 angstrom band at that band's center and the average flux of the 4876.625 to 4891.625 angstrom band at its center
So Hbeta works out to 1.02 angstrom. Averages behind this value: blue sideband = 7.71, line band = 7.38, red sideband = 7.6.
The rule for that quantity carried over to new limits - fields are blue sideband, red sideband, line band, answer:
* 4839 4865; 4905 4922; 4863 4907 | 0.80 angstrom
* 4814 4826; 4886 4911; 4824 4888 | 3.06 angstrom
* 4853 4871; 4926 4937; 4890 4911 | 0.07 angstrom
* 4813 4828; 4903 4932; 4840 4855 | 0.52 angstrom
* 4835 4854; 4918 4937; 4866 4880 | 1.00 angstrom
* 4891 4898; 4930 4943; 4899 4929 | 1.59 angstrom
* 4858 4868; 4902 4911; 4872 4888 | -0.93 angstrom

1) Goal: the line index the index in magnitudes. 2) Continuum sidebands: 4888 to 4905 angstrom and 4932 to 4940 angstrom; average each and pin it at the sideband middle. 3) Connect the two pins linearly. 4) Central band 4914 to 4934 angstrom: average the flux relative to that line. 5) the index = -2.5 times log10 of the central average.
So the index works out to 0.05 mag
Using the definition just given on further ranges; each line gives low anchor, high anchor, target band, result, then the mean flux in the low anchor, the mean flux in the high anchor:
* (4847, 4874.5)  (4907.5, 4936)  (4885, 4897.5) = 0.017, 7.38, 8.39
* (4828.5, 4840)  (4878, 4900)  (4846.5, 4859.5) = -0.018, 7.58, 7.85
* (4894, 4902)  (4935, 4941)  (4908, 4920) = 0.097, 8.72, 9.02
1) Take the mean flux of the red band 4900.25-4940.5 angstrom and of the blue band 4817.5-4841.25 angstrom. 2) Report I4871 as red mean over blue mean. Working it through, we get 1.1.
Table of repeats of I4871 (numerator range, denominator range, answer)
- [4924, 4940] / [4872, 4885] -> 1.14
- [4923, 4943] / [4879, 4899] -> 1.12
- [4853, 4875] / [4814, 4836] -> 0.91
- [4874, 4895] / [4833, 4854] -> 0.99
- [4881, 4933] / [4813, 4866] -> 1.05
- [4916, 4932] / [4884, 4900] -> 1.08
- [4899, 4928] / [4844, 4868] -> 1.09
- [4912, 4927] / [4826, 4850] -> 1.03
